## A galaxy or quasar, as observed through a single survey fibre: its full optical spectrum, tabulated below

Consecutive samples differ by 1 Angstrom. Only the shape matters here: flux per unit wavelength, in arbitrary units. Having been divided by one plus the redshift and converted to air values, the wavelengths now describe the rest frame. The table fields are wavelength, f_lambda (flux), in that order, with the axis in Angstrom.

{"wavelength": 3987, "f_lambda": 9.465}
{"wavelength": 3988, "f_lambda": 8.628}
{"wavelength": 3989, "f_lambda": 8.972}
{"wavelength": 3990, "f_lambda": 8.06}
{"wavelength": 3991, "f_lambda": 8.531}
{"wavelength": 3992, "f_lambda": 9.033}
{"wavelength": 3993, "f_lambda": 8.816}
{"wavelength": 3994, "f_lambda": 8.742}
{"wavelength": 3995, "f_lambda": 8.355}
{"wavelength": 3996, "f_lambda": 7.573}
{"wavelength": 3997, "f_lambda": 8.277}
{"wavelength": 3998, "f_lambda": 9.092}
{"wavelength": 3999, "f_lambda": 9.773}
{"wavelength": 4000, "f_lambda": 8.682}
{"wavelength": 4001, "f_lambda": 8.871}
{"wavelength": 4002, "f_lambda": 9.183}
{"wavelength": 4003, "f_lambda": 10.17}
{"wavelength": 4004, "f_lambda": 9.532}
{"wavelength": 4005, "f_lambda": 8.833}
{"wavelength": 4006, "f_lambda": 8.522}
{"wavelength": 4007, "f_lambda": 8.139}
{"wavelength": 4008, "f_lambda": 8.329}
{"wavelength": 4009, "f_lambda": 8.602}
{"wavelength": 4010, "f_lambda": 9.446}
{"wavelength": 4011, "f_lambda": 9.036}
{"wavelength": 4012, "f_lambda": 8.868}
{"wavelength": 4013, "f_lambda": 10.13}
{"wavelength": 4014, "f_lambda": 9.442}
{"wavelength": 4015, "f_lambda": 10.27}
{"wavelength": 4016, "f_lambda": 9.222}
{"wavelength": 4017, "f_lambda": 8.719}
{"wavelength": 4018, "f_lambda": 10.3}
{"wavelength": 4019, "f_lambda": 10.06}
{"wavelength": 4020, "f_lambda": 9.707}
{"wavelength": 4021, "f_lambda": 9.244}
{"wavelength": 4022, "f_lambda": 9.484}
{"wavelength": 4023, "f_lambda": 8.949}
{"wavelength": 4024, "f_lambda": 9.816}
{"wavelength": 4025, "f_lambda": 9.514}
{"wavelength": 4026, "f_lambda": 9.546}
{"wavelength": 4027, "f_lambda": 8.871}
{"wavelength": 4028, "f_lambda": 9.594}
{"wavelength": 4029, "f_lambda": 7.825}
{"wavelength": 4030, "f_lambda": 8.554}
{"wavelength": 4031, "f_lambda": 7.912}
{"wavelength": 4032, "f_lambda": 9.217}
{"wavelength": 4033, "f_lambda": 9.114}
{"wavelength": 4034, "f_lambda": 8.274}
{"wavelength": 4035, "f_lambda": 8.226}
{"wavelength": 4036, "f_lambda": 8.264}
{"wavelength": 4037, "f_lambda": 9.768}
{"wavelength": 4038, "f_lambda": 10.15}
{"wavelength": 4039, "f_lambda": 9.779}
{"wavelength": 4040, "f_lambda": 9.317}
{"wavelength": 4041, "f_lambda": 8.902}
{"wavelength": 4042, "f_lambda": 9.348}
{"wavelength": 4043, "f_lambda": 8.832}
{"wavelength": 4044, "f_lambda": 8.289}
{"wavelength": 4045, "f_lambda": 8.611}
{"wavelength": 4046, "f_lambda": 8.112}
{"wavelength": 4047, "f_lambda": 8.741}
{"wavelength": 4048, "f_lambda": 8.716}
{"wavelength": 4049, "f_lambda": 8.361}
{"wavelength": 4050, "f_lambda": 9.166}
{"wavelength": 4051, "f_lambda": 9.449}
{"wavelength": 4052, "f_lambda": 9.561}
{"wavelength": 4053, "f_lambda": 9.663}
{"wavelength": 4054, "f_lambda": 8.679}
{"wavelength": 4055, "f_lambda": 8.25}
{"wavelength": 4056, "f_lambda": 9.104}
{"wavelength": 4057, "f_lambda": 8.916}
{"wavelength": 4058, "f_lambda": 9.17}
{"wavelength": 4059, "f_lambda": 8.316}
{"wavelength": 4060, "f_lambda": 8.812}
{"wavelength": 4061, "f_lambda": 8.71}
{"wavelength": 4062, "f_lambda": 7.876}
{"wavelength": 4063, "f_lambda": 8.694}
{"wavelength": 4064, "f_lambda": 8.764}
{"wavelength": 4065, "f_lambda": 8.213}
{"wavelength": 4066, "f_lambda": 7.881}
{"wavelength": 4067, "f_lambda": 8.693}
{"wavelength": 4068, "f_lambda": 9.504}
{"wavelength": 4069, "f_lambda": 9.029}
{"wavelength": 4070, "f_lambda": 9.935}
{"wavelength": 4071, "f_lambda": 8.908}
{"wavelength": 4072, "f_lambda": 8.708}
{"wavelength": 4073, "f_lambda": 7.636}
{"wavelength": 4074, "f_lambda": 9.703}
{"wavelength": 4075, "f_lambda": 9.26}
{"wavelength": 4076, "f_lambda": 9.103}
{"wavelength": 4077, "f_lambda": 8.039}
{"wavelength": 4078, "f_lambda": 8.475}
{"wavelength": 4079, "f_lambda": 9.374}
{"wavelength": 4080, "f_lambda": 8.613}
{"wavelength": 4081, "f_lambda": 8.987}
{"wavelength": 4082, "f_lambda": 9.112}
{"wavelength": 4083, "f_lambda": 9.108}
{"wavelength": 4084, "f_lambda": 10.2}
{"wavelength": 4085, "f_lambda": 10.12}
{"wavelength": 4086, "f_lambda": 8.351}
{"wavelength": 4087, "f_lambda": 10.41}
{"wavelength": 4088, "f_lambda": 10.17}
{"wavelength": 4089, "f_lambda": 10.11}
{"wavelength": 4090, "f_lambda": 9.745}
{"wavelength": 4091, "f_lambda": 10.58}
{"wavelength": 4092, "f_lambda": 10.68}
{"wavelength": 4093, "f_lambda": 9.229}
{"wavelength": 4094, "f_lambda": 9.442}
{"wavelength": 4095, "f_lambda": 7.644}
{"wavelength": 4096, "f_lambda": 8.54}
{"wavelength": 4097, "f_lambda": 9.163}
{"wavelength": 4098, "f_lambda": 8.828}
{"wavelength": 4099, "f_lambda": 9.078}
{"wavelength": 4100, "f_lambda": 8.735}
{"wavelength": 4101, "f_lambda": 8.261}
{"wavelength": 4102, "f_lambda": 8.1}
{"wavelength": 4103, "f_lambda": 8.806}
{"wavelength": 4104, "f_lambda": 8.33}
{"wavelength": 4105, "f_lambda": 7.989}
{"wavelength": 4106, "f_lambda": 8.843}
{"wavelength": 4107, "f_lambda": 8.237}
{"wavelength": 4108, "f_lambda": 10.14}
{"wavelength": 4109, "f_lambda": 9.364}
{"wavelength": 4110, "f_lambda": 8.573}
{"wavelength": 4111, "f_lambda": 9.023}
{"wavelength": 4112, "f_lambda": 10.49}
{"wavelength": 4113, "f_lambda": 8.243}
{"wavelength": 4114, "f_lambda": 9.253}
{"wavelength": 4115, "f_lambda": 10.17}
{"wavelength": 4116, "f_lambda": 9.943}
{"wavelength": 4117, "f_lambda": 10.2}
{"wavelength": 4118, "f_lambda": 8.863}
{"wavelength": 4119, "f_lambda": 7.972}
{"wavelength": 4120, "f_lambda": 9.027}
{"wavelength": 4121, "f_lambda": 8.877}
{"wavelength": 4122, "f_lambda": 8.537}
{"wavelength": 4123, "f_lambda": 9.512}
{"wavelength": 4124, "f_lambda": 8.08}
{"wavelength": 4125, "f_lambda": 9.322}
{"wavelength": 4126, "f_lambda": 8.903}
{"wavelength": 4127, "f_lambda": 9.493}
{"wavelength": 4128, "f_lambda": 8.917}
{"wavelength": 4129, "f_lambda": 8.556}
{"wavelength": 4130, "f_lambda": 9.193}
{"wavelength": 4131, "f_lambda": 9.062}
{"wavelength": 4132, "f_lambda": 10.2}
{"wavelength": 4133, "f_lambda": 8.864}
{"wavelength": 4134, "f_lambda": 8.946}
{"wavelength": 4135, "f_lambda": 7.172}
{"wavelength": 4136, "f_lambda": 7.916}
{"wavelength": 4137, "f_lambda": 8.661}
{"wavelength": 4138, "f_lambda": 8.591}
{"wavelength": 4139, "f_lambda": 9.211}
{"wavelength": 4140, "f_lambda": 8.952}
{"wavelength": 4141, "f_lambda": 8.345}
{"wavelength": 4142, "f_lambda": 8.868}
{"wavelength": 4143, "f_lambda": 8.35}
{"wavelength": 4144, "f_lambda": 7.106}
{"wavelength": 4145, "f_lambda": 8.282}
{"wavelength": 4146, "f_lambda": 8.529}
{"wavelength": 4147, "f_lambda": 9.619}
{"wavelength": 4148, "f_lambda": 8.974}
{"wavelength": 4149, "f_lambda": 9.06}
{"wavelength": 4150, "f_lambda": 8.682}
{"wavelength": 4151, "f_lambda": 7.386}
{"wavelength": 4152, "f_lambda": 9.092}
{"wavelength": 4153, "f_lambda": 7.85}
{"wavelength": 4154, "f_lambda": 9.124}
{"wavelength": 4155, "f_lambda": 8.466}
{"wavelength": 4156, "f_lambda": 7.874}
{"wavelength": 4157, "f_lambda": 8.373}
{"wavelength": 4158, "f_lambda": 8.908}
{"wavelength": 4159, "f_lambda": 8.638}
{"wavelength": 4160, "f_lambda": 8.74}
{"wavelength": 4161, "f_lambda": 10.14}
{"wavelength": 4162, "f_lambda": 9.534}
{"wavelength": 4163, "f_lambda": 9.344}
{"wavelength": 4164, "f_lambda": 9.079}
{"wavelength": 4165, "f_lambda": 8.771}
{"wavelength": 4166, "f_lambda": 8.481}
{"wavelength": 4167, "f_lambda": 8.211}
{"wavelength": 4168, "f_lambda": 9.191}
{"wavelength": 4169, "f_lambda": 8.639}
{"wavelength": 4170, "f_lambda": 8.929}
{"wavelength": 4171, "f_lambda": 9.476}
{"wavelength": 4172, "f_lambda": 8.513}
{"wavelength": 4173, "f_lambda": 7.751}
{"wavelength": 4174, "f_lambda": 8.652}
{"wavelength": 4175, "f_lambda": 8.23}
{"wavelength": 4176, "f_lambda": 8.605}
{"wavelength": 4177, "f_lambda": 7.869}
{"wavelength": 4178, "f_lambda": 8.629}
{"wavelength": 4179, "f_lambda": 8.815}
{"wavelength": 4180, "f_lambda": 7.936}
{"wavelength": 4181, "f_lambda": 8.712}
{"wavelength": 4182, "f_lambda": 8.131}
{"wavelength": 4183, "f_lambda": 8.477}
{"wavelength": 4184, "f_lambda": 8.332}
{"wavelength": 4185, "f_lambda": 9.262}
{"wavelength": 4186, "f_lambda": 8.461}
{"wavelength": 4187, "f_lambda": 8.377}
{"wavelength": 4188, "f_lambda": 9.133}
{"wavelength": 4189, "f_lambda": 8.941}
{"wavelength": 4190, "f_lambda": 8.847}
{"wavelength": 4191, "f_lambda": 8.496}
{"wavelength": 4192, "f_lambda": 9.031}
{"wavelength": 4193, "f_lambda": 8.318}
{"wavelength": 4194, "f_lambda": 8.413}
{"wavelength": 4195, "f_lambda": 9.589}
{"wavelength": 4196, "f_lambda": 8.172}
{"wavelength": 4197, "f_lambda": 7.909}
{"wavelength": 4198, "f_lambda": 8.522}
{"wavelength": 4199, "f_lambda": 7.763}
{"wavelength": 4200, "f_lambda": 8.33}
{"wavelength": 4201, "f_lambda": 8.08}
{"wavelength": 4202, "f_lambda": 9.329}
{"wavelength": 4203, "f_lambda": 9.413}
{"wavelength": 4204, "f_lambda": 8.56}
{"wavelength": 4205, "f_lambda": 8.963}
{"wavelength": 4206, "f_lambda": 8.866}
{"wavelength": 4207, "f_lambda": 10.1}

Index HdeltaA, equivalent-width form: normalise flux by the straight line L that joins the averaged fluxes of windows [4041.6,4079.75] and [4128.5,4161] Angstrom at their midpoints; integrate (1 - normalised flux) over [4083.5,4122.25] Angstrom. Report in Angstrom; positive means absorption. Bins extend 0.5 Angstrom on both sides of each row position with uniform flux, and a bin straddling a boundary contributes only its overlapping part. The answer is -2.1 Angstrom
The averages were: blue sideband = 8.8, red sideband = 8.64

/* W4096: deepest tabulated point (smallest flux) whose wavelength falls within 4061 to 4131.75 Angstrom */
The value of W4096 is 7.636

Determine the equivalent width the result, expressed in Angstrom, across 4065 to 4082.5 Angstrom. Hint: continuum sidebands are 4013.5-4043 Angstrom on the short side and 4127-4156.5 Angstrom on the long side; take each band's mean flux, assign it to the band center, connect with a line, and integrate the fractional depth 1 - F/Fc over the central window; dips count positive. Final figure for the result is 0.2 Angstrom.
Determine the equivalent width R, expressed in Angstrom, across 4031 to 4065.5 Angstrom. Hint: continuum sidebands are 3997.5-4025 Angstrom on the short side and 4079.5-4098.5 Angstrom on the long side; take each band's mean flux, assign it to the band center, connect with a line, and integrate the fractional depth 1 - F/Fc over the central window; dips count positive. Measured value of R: 1.8 Angstrom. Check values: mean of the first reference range 9.28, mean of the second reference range 9.42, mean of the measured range 8.85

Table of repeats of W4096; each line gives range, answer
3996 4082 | 7.573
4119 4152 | 7.106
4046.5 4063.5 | 7.876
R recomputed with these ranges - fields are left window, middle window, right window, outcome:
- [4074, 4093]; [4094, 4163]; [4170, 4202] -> 1.83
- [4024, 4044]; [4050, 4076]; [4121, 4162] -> 0.17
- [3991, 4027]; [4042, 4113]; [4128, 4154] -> -0.78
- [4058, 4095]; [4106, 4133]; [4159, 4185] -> -0.69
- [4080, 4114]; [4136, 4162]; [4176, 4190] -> 0.47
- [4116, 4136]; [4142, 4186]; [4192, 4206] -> 0.66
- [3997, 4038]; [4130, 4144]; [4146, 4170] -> 0.28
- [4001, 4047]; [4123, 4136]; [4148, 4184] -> -0.18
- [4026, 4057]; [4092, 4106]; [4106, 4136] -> 0.47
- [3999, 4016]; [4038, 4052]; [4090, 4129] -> 0.23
